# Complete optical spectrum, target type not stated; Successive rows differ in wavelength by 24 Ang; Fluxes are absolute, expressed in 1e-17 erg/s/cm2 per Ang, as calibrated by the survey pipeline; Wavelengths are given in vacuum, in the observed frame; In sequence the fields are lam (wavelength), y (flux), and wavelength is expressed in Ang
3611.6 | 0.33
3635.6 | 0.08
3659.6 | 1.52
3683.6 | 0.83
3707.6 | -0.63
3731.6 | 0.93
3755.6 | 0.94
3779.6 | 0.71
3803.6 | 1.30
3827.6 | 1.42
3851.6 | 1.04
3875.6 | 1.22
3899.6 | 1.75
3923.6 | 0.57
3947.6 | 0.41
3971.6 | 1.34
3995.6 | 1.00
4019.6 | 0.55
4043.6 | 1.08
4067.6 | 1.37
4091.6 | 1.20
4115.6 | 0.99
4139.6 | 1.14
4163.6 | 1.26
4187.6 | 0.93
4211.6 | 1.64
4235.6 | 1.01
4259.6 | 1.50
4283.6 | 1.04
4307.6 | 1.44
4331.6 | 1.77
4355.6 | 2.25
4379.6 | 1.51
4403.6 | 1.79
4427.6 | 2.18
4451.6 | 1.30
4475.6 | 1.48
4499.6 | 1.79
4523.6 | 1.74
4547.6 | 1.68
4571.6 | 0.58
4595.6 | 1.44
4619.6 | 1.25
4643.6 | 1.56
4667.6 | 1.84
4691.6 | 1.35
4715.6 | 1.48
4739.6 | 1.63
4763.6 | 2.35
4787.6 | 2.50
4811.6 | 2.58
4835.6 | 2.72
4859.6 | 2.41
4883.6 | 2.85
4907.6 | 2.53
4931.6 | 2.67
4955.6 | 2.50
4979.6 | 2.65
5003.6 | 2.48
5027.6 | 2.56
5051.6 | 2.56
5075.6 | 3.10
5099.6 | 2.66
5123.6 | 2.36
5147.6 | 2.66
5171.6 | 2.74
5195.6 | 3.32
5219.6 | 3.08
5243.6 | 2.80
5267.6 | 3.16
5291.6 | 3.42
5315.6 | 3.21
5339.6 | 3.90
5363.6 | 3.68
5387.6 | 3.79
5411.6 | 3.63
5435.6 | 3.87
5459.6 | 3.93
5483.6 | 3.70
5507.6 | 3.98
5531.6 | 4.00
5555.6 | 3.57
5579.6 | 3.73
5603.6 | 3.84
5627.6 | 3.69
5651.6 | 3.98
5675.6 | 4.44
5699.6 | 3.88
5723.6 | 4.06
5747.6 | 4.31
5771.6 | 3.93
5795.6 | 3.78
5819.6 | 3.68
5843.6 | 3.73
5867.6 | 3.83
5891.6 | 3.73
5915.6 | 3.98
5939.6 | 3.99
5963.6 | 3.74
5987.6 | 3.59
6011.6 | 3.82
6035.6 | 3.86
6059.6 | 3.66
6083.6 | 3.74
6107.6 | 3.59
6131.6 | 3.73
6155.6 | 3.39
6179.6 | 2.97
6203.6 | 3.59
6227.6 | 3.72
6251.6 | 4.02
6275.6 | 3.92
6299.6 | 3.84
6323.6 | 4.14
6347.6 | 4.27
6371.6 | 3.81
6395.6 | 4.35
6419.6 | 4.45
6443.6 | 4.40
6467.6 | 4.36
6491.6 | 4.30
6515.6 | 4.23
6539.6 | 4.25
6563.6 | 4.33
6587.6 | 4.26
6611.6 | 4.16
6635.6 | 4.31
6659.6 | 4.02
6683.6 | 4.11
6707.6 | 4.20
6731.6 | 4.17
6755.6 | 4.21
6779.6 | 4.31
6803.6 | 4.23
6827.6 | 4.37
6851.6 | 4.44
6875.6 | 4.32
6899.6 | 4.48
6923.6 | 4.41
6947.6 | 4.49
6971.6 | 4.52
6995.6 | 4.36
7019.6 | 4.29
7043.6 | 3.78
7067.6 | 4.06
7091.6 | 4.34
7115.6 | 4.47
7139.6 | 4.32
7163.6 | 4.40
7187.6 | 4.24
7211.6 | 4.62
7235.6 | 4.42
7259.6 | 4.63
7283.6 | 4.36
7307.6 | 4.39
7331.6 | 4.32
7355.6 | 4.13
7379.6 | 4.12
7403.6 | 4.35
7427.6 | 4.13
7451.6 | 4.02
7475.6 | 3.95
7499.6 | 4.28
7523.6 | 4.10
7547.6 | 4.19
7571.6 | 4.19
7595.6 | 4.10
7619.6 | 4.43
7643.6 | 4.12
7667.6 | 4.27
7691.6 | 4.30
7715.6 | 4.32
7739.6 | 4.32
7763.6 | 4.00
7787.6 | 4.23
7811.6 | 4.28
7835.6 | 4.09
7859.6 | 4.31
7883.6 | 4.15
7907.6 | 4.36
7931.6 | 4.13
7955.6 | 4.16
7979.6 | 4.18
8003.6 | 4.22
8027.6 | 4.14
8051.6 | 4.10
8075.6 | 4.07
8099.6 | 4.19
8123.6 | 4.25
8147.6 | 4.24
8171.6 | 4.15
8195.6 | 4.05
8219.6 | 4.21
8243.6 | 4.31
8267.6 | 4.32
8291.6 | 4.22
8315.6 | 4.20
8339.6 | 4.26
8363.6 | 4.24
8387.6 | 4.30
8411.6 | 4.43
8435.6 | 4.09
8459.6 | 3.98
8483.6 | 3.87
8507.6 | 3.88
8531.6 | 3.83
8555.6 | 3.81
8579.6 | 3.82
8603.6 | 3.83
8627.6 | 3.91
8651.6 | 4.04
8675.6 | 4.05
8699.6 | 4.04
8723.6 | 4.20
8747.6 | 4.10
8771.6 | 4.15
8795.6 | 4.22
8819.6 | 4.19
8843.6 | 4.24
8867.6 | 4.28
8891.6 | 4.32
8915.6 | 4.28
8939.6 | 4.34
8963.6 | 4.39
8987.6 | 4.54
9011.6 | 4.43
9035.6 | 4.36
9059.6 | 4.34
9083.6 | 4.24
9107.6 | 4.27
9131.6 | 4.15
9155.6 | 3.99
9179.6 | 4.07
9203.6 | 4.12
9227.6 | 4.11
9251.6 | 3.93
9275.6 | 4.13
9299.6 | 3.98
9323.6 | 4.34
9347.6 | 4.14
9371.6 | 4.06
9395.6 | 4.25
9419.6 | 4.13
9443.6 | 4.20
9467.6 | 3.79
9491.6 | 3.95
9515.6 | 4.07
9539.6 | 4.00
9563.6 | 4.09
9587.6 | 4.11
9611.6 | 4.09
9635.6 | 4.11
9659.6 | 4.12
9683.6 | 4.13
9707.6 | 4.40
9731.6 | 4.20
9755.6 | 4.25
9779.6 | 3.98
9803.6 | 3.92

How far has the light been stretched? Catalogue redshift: 0.19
